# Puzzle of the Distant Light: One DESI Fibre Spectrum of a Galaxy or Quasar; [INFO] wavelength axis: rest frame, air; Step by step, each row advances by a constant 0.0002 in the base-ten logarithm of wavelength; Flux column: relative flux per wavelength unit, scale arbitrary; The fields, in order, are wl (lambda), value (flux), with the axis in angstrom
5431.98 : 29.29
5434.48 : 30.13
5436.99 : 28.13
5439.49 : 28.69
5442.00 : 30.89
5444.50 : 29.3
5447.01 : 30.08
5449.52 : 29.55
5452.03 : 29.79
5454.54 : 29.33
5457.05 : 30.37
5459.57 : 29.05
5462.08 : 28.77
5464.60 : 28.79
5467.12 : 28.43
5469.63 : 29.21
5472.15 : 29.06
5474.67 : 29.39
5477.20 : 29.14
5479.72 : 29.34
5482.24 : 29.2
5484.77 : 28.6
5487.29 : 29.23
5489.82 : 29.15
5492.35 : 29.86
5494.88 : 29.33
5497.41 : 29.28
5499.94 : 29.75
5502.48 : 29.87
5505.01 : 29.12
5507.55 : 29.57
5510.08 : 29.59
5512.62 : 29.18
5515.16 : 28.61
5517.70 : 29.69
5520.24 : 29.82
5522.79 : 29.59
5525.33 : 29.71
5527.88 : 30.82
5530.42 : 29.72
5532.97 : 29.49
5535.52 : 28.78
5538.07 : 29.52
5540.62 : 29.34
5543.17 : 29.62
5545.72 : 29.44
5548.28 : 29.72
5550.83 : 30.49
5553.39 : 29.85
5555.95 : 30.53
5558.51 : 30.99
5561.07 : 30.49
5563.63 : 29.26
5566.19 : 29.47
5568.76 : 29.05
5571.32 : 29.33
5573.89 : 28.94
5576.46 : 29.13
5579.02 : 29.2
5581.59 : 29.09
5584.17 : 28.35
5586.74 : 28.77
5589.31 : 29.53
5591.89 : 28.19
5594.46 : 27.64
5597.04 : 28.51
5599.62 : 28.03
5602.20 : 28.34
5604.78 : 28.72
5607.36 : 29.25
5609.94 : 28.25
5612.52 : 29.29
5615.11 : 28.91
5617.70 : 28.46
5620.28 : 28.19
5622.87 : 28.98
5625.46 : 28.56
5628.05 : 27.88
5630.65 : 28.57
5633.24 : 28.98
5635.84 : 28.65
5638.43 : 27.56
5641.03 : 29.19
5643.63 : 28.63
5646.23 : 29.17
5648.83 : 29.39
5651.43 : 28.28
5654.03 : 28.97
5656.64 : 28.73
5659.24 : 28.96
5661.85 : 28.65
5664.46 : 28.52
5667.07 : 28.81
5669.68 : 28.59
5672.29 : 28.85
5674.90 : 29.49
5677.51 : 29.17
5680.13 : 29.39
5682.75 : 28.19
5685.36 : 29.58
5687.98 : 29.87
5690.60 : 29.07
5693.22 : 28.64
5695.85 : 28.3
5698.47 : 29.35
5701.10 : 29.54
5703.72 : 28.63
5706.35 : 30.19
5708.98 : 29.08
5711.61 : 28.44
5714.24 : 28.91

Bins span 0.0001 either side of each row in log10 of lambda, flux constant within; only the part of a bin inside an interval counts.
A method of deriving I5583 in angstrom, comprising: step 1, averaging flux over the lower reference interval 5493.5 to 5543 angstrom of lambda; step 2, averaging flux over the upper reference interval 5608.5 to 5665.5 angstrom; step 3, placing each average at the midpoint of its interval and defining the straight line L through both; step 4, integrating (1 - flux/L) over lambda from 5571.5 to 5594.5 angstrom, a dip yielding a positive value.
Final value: 0.2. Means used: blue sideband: 29.5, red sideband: 28.7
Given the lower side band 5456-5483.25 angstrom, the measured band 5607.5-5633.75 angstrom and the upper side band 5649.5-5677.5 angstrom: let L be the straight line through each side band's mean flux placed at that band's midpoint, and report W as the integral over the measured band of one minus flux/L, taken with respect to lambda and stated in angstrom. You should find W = 0.25 angstrom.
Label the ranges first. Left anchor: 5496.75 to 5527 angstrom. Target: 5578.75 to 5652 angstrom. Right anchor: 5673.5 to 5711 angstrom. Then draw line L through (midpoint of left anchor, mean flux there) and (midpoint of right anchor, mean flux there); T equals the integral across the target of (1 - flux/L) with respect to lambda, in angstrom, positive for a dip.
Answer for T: 1.67 angstrom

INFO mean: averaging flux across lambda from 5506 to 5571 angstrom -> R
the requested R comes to 29.7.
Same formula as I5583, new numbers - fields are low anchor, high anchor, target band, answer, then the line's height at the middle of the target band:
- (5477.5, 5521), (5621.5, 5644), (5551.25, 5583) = -0.8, 28.9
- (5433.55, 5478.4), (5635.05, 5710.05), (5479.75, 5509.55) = -0.1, 29.3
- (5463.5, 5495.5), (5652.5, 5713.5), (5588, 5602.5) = 0.3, 29.1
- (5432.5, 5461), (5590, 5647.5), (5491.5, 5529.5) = -0.5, 29.2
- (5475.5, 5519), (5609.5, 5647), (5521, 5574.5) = -1.3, 29.1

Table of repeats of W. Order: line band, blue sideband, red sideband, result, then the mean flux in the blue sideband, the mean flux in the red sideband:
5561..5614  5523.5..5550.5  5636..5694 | 0.9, 29.7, 28.9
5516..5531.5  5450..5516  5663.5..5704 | -0.3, 29.3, 29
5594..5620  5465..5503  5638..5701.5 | 0.4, 29.2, 28.9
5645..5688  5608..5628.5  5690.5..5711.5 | -0.1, 28.6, 29.1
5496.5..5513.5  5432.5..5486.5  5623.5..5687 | -0.2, 29.3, 28.8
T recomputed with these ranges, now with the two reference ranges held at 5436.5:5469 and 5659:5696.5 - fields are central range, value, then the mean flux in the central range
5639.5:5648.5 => 0.00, 29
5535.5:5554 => -0.29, 29.6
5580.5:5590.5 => 0.06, 28.9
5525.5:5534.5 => -0.22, 29.9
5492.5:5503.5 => -0.12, 29.6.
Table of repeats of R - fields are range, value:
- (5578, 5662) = 28.7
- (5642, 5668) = 28.8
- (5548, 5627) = 29.1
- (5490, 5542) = 29.5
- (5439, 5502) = 29.4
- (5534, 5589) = 29.5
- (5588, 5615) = 28.6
